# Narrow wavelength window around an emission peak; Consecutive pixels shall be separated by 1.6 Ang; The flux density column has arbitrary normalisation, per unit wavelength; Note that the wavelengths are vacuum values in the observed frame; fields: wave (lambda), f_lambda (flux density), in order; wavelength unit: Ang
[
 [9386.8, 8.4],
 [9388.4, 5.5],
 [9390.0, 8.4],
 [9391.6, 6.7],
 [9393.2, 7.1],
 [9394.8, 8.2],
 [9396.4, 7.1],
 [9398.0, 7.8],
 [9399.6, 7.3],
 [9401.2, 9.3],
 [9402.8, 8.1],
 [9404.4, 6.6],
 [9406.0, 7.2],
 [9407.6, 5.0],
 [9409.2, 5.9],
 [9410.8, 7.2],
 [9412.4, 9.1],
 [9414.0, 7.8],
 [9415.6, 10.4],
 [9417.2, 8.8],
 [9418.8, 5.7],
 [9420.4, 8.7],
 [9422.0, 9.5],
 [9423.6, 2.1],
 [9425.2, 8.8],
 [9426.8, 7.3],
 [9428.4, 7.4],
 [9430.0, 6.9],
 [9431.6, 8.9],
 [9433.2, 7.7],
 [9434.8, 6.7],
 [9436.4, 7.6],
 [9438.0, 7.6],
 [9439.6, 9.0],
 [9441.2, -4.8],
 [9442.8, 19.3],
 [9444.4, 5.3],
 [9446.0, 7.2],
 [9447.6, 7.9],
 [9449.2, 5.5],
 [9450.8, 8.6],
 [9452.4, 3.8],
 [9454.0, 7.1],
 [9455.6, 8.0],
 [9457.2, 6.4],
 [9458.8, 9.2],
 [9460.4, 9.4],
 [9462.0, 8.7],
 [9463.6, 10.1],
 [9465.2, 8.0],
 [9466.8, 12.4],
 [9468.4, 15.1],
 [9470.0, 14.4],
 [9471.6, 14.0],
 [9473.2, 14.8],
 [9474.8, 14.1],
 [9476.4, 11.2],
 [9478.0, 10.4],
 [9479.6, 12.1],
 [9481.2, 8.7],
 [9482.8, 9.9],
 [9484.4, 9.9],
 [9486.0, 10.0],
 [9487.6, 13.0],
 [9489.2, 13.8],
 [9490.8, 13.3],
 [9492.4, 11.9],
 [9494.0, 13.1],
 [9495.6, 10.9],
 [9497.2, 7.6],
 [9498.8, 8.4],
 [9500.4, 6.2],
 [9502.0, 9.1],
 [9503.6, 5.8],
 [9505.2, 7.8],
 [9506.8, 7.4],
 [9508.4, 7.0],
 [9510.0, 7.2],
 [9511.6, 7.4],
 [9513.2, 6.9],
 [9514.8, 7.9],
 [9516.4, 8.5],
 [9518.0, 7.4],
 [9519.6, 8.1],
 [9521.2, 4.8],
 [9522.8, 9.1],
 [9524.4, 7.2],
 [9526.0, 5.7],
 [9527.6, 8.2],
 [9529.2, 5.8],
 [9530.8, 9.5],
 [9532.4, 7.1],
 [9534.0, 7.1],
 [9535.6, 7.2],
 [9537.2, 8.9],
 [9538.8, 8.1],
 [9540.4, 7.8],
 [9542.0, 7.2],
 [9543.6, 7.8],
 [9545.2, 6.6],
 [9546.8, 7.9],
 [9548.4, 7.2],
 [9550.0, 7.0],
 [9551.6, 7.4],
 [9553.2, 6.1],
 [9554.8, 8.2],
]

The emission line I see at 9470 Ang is [S II]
